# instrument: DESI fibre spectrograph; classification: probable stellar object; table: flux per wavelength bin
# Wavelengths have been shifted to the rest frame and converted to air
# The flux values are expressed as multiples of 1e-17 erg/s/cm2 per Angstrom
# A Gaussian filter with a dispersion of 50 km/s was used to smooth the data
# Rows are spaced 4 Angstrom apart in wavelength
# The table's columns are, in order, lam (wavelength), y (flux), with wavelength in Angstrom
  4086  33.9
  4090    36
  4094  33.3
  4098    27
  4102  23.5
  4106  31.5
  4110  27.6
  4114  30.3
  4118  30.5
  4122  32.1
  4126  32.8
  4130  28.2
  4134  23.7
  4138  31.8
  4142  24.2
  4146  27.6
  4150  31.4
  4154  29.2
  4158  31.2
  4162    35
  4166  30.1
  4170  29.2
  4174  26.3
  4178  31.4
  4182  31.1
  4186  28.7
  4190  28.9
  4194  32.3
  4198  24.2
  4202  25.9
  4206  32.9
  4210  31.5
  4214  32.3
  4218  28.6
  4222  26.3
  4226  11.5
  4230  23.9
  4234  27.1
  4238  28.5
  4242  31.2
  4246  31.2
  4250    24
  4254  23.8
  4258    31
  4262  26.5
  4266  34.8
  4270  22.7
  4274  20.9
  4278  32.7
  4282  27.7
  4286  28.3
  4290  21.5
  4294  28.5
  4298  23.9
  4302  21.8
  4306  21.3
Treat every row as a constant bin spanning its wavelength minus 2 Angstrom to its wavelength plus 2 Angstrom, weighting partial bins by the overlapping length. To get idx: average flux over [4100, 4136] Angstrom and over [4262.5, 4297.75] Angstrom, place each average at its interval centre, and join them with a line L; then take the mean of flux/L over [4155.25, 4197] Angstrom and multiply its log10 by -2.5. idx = -0.08 mag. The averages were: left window 28.9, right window 26.9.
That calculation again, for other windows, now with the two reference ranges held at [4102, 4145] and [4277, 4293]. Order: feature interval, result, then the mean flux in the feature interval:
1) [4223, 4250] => 0.09 mag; 25.5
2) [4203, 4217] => -0.13 mag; 31.5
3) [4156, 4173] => -0.09 mag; 31.1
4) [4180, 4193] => -0.05 mag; 29.8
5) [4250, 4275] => 0.04 mag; 26.6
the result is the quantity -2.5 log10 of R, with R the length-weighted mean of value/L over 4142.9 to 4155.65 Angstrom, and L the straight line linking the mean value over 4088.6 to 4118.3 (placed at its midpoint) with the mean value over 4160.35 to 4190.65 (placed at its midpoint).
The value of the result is 0.04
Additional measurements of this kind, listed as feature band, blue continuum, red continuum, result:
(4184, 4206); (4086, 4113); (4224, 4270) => -0.025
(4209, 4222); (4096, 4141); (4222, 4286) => -0.108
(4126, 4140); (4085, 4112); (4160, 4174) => 0.069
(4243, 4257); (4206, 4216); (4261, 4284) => 0.087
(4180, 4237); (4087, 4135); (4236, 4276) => 0.029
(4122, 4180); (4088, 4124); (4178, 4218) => 0.017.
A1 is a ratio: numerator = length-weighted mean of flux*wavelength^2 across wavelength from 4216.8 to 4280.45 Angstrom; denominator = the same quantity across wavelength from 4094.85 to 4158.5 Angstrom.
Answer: 1.0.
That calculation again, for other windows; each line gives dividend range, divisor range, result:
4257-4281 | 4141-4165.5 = 0.98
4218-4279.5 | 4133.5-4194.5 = 0.93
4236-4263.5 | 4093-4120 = 1.04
